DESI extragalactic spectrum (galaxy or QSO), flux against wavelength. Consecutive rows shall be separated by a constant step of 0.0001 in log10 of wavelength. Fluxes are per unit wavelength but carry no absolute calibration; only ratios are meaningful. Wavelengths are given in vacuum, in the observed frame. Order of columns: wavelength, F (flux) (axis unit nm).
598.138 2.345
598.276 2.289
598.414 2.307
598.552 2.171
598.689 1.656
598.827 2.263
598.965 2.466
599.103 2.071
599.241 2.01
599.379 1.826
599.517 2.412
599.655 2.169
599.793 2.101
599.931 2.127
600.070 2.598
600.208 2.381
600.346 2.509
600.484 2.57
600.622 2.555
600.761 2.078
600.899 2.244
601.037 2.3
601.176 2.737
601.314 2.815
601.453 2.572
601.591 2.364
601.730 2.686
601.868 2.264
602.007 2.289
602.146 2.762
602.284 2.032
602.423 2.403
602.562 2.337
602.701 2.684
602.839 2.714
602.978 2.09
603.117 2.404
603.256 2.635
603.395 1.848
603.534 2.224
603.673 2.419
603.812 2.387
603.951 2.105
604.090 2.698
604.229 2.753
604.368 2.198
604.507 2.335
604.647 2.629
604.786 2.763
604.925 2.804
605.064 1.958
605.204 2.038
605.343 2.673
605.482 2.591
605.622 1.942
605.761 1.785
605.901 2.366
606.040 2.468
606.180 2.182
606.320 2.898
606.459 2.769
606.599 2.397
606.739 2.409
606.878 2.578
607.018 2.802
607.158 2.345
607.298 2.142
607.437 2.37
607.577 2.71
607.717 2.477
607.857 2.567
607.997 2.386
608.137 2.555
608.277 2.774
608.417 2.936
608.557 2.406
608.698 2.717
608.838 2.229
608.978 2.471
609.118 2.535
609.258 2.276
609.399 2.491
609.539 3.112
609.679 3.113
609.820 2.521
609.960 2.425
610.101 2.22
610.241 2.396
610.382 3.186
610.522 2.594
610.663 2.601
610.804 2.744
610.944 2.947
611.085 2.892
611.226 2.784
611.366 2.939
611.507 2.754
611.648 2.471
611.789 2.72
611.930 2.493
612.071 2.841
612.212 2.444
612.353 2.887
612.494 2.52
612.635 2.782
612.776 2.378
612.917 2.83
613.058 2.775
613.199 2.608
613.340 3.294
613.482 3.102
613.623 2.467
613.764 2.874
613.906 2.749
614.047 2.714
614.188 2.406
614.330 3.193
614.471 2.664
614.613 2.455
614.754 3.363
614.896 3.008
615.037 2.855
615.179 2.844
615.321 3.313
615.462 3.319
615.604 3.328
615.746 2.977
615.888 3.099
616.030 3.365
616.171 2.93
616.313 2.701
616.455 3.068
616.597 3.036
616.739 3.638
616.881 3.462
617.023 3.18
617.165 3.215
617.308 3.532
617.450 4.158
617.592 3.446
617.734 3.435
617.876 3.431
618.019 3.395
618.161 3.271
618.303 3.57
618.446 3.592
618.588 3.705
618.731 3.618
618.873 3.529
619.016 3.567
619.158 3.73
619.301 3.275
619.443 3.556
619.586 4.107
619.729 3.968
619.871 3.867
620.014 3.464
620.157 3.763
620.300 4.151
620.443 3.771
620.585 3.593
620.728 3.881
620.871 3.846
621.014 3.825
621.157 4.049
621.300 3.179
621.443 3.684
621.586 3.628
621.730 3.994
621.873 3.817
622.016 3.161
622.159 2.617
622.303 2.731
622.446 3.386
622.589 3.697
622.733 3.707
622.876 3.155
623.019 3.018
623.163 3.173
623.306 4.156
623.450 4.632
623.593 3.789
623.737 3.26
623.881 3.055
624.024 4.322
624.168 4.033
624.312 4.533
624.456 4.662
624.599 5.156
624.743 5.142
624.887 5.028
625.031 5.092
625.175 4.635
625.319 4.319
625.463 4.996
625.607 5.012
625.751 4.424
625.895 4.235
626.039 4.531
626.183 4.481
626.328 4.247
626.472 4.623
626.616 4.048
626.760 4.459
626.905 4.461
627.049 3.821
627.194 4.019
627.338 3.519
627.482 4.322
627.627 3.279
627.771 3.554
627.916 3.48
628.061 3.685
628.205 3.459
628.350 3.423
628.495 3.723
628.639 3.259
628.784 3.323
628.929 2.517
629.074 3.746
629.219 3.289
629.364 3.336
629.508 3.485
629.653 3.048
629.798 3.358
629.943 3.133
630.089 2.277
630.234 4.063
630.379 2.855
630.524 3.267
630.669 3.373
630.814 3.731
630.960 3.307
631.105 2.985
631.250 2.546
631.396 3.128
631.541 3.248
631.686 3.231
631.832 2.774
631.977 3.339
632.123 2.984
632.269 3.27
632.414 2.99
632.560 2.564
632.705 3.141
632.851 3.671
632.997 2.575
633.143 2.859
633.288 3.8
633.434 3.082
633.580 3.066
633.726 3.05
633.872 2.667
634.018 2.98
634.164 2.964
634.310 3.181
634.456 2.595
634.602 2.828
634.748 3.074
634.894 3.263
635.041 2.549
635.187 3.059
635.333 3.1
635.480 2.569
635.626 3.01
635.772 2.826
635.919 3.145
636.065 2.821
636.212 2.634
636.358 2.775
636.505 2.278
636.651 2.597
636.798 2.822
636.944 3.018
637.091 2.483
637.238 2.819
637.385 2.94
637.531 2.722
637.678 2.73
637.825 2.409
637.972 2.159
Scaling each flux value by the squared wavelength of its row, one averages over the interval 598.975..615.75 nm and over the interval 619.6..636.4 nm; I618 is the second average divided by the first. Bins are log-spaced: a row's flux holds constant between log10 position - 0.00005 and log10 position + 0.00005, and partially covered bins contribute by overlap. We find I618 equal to 1.47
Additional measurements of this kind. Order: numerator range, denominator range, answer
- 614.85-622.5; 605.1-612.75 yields 1.39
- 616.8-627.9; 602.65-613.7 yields 1.58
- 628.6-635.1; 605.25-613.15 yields 1.29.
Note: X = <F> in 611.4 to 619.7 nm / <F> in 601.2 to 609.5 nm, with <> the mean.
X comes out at 1.27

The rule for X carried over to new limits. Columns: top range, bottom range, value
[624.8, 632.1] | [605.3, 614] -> 1.42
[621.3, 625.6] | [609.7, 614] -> 1.46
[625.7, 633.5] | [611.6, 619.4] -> 1.12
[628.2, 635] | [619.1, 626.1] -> 0.80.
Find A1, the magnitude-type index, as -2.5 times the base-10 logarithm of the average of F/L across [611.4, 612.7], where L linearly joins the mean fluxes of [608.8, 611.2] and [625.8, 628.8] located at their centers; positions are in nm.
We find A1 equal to 0.05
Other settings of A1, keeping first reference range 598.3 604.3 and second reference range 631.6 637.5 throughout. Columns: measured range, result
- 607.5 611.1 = -0.056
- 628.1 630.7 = -0.155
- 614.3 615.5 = -0.156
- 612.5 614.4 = -0.086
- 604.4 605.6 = -0.013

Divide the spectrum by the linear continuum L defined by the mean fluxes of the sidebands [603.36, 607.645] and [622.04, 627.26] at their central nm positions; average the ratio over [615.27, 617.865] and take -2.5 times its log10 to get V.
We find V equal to 0.03 mag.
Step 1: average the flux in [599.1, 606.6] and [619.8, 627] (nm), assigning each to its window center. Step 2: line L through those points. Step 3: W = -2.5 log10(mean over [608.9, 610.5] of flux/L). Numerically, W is 0.12 mag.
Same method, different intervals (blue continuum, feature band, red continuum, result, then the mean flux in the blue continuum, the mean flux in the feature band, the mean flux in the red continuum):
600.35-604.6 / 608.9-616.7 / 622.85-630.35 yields 0.10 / 2.42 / 2.8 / 3.92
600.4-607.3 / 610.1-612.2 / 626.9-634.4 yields -0.03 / 2.42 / 2.71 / 3.26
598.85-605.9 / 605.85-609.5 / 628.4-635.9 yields -0.01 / 2.37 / 2.52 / 3.1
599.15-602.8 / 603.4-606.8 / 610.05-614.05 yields 0.05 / 2.38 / 2.4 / 2.73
